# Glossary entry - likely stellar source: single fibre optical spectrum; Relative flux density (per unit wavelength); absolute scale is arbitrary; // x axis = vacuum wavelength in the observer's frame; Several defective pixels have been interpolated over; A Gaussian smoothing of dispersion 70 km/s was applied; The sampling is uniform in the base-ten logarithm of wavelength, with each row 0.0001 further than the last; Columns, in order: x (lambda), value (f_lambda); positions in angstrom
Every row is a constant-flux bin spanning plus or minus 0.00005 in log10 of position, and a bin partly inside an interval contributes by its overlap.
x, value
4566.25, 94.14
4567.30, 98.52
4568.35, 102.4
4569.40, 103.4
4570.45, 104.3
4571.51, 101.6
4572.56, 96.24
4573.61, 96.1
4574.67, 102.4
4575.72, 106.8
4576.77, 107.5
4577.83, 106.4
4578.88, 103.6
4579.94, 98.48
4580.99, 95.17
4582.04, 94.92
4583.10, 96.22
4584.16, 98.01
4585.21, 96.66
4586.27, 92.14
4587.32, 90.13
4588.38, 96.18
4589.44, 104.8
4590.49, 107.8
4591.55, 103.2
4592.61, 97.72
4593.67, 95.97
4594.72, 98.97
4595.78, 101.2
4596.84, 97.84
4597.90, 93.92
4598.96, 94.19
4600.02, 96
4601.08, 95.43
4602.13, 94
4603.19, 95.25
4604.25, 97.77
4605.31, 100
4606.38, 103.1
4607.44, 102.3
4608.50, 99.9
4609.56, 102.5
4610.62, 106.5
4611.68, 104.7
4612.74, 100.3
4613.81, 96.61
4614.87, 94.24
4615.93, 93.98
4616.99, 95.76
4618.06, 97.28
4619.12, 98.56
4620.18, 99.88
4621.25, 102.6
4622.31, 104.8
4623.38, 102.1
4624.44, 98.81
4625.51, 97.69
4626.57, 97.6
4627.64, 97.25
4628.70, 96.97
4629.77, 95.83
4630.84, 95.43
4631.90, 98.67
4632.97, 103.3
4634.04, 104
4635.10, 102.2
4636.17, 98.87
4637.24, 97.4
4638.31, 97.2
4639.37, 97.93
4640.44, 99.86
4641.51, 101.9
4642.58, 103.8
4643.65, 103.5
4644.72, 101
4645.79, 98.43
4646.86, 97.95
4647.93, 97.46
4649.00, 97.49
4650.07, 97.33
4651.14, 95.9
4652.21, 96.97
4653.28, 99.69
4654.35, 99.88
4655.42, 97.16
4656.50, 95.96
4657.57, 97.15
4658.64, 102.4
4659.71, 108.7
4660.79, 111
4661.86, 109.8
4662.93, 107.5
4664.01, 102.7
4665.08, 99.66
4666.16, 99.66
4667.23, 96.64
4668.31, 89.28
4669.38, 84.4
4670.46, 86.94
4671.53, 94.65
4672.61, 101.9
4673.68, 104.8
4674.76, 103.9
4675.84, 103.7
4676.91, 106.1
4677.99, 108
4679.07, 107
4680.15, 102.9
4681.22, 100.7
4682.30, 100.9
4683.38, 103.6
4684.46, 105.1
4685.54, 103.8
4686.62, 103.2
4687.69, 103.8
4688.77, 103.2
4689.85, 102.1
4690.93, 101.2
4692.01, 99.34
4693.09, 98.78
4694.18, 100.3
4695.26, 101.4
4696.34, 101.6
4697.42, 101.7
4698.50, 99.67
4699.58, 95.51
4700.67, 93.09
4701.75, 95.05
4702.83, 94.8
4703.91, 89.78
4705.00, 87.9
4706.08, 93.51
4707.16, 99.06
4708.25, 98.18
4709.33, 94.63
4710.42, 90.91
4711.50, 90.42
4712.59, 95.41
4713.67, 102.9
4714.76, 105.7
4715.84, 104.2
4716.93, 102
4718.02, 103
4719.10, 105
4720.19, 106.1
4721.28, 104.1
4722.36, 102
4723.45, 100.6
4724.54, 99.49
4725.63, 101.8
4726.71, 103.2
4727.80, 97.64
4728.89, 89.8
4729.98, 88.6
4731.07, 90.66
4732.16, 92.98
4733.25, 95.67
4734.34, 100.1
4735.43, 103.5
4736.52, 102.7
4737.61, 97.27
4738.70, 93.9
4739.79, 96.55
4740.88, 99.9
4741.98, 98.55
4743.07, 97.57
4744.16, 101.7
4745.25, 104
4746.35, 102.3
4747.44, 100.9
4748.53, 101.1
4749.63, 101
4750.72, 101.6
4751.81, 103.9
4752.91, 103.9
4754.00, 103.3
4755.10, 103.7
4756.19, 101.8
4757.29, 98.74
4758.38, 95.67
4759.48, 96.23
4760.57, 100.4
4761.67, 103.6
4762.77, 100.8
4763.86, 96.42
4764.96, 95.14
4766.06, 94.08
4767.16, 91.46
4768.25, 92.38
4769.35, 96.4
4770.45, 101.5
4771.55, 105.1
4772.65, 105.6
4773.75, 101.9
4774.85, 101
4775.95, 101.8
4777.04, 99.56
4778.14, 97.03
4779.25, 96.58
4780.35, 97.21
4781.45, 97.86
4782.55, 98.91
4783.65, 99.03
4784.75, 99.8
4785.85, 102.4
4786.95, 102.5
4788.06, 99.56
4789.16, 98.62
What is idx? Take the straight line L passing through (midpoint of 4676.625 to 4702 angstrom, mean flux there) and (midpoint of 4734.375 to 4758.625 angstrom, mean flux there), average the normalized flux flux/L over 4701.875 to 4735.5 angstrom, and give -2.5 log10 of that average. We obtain 0.04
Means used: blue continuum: 102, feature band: 97.8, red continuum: 101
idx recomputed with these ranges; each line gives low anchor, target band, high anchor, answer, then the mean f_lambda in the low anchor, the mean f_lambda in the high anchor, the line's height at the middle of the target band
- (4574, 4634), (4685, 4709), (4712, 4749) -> 0.01 mag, 99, 99.7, 99.5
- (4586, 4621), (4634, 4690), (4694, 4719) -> -0.03 mag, 98.5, 97.5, 98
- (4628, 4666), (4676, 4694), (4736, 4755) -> -0.03 mag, 100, 101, 100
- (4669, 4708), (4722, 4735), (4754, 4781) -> 0.03 mag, 99.6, 99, 99.3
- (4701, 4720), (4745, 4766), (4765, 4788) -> -0.02 mag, 97.3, 99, 98.5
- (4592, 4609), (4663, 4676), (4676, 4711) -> 0.02 mag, 97.7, 99.6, 99.1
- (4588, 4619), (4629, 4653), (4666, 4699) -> 0.01 mag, 98.9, 101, 99.7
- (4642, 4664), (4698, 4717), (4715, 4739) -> 0.04 mag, 101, 99.4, 99.8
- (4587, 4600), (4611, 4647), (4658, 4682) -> 0.01 mag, 98.5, 101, 99.9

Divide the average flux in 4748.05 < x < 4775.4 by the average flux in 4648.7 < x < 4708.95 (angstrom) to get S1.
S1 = 1.0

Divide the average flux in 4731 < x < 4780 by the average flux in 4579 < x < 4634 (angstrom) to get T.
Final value 1.0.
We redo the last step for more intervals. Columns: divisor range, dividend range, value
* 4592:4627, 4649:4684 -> 1.02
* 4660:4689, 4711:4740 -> 0.97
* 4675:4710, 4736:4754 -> 1.01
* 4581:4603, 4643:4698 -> 1.04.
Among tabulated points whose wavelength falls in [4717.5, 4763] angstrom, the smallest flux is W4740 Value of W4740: 88.6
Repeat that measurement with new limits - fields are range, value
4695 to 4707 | 87.9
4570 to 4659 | 90.13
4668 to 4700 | 84.4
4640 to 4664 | 95.9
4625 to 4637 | 95.43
